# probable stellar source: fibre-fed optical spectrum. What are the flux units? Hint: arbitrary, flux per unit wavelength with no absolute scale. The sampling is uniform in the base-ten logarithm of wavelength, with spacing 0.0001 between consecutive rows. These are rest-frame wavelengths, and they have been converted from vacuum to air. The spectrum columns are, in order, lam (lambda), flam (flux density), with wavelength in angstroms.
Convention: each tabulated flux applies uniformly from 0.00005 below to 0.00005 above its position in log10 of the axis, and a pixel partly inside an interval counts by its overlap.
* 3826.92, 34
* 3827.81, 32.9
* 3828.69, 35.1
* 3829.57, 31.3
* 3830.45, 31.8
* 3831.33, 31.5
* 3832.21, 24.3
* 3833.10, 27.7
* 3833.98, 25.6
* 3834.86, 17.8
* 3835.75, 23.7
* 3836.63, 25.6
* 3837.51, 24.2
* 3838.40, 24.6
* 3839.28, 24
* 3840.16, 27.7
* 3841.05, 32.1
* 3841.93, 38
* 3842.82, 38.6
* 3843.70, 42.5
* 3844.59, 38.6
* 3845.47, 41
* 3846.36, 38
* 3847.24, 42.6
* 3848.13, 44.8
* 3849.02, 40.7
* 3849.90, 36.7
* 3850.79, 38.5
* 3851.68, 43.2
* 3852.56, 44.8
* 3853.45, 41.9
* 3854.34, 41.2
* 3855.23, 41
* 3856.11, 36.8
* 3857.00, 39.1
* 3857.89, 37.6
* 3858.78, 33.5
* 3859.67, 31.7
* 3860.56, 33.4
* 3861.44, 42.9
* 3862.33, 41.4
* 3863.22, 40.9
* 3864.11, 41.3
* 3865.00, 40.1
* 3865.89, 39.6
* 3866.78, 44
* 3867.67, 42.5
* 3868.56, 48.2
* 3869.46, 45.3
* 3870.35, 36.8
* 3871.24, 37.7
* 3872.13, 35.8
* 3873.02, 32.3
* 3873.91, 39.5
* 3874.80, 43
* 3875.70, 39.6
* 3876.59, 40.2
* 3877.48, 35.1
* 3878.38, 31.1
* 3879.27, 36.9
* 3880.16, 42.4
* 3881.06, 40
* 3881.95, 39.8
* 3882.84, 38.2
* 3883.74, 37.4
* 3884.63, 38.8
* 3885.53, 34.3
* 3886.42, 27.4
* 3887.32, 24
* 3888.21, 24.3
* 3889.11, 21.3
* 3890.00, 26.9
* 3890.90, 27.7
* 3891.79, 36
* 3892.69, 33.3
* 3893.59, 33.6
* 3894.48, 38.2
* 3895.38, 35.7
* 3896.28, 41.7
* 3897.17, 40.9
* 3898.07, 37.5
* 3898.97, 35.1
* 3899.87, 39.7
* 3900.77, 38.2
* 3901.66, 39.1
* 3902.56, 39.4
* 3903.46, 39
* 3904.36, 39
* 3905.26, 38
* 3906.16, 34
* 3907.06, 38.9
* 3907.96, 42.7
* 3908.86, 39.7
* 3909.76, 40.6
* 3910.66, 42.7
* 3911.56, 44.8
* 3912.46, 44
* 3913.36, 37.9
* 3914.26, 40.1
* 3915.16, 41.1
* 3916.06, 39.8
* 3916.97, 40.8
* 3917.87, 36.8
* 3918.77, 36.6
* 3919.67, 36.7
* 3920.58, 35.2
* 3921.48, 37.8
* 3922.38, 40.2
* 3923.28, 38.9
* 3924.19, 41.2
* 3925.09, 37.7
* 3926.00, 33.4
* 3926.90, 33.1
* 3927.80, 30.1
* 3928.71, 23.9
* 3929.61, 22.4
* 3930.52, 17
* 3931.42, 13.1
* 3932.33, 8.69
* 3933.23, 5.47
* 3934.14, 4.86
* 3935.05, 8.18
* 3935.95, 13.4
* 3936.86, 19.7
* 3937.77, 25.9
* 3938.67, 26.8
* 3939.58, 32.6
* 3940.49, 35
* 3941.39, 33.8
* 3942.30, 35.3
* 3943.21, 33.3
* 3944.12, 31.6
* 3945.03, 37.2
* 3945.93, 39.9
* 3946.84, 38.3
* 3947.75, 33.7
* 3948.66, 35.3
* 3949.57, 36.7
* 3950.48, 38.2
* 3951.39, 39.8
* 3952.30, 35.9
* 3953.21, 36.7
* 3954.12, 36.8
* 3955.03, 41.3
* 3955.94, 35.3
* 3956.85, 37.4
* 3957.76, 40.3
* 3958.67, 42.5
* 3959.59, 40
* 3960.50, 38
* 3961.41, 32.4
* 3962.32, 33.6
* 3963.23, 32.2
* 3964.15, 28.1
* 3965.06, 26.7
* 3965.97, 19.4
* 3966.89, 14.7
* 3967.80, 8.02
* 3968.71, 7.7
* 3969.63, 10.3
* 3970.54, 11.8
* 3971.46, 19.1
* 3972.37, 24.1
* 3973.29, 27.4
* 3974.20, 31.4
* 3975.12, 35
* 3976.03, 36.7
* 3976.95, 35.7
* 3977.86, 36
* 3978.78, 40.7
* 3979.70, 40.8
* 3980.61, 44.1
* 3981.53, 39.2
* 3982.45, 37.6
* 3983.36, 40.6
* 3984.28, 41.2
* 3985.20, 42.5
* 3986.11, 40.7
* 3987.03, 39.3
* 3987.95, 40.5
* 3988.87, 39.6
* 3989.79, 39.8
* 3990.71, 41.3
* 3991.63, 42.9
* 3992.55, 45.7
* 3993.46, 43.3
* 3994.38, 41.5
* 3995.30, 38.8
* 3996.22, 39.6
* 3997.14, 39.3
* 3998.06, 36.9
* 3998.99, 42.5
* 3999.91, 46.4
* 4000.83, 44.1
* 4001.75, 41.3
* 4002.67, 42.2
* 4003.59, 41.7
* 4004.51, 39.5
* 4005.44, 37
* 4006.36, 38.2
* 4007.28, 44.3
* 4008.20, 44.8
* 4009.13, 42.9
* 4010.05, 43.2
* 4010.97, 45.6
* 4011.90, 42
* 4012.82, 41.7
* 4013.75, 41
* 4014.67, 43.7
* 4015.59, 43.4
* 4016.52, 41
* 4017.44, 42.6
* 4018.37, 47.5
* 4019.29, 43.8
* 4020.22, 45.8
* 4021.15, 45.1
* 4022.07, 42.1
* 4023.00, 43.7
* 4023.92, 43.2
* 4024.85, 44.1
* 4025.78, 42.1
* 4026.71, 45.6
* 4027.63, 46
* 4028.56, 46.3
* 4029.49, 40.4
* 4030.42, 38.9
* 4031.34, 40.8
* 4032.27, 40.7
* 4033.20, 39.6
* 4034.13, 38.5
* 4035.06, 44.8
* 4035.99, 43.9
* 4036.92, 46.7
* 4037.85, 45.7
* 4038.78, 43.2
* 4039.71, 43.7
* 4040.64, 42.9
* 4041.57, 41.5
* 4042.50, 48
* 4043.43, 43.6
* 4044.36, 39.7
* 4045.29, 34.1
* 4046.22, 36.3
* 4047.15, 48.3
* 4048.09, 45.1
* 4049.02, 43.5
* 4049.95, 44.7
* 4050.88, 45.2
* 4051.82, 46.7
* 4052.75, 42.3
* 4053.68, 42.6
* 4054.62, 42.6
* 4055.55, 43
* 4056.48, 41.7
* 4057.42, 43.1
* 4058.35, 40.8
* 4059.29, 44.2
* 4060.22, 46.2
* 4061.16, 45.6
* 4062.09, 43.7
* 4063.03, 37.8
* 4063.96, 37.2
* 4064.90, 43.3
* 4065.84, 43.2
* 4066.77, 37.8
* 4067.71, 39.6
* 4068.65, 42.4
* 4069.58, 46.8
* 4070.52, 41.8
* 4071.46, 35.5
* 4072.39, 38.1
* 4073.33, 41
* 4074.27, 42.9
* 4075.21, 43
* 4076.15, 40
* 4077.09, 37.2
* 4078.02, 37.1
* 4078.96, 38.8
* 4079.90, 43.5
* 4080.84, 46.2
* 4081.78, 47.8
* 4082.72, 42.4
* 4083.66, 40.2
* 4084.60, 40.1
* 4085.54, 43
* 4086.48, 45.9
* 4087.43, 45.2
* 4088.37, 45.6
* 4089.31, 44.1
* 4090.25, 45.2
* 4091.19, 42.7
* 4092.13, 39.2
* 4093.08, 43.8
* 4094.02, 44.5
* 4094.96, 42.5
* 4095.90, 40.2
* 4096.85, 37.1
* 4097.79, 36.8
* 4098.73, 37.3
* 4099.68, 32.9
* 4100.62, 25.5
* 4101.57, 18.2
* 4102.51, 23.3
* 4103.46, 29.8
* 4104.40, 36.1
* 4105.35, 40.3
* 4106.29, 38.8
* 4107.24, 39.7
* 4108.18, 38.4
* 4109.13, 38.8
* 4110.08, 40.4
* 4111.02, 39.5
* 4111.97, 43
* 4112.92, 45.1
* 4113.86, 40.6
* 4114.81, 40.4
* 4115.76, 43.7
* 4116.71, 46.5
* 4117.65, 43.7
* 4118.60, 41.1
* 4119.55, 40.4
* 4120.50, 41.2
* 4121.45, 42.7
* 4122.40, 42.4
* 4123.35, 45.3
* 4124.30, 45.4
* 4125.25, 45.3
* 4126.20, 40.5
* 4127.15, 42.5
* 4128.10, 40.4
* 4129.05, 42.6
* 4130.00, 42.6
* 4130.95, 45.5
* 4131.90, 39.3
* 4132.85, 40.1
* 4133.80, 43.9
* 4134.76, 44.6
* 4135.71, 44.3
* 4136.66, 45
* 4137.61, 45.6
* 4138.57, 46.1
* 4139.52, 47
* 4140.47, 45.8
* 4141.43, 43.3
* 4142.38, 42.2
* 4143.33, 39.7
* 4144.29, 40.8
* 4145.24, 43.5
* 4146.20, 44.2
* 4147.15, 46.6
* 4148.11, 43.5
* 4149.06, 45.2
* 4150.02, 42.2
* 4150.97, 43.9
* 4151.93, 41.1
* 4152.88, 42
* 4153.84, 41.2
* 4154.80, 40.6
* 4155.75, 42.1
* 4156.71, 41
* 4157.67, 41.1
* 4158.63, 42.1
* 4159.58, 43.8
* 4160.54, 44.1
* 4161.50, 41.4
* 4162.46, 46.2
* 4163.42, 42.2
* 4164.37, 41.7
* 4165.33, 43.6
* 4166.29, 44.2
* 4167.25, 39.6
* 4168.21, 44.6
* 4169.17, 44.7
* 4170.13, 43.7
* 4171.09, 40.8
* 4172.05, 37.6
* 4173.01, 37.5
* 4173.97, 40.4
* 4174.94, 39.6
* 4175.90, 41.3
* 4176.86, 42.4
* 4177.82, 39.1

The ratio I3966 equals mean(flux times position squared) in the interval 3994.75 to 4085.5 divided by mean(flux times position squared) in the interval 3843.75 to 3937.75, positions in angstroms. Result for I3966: 1.3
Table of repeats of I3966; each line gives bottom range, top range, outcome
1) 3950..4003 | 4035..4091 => 1.26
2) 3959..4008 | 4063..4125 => 1.21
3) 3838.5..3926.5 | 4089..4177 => 1.24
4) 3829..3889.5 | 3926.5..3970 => 0.82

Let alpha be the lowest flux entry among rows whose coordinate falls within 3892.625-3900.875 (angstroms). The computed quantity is 33.3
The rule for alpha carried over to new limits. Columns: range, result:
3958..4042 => 7.7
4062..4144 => 18.2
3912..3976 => 4.86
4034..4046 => 34.1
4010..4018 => 41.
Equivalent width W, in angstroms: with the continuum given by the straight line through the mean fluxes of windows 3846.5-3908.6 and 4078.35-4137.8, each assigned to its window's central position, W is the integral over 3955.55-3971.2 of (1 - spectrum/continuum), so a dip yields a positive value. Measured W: 4.9 angstroms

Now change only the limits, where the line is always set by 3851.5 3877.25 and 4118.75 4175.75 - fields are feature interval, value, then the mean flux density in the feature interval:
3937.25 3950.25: 2.1 angstroms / 34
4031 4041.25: -0.3 angstroms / 42.8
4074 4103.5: 1.8 angstroms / 39.5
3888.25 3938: 9.2 angstroms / 32.8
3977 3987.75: 0.2 angstroms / 40.1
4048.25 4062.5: -0.7 angstroms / 43.8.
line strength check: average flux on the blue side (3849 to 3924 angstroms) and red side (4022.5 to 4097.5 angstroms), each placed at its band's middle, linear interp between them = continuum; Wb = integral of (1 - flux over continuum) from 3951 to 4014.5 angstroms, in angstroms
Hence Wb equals 6.42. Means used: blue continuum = 38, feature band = 36.4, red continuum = 42.4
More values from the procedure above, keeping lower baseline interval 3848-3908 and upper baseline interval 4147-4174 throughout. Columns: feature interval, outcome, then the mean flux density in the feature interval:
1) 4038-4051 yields -0.8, 42.9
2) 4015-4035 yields -1.4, 43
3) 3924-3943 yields 7.3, 23.8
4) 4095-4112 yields 2.5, 35.3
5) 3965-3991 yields 5.2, 31.5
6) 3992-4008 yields -0.7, 41.4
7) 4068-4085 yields -0.2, 41.4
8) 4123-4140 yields -0.7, 43.7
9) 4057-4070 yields -0.5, 42.3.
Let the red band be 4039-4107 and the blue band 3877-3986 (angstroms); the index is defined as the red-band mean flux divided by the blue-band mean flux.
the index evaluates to 1.2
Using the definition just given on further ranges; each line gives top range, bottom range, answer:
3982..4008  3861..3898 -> 1.11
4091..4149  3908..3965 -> 1.24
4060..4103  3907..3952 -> 1.24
